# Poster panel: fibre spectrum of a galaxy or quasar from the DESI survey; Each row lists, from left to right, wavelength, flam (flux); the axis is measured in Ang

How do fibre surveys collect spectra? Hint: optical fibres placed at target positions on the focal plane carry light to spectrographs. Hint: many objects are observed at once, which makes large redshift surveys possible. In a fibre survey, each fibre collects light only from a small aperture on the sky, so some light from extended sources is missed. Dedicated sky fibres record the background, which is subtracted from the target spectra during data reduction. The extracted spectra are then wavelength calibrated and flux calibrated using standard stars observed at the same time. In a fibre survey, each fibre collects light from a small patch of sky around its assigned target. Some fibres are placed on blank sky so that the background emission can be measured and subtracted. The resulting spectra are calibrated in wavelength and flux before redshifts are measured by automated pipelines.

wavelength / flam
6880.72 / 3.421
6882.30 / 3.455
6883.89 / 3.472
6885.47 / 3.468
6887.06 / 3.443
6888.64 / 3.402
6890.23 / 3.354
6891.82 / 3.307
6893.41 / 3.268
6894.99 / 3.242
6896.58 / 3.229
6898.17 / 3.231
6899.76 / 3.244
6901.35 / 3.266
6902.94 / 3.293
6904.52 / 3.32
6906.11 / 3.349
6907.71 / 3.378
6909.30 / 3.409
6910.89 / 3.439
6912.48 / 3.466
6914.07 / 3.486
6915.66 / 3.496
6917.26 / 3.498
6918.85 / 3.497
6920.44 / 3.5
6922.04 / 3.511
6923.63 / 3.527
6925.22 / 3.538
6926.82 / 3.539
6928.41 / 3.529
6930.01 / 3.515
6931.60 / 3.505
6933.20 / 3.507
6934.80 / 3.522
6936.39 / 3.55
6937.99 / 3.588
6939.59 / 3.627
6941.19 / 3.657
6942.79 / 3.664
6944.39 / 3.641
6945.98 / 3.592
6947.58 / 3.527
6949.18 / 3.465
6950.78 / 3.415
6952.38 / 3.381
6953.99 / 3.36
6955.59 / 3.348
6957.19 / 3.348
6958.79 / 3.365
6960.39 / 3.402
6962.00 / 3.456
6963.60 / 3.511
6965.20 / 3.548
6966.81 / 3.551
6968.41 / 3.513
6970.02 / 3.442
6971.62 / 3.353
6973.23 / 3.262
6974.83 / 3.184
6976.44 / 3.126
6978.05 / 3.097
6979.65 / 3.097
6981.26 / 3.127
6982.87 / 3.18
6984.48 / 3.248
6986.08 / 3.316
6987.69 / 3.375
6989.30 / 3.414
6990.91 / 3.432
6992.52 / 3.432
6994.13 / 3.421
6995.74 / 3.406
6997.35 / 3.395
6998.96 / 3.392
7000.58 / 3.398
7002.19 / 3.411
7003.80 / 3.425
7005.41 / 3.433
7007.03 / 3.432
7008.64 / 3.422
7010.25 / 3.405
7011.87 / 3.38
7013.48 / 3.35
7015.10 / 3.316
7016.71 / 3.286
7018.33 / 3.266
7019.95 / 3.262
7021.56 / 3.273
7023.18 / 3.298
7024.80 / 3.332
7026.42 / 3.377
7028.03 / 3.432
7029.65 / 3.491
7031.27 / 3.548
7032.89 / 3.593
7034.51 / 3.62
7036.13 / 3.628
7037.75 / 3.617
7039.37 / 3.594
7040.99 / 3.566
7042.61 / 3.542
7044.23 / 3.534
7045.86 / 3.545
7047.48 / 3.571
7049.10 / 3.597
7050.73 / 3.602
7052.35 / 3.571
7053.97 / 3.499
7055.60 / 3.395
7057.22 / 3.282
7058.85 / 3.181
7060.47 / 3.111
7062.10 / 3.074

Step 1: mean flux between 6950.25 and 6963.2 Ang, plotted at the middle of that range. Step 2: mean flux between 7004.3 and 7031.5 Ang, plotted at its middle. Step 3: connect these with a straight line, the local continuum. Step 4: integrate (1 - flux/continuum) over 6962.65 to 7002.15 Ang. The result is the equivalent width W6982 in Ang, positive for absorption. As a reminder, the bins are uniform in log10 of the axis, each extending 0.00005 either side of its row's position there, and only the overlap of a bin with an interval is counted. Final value 0.4 Ang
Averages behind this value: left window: 3.39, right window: 3.37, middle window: 3.34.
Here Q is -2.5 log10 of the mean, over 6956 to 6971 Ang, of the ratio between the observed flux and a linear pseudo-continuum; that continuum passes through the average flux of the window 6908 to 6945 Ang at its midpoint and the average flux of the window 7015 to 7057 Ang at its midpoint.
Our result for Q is 0.02 mag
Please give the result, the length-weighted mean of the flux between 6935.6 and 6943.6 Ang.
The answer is 3.61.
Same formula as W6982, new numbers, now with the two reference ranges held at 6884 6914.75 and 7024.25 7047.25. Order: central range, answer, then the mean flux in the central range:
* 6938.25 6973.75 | -0.5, 3.48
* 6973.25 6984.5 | 1.0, 3.15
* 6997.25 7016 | 0.5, 3.4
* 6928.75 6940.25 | -0.5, 3.54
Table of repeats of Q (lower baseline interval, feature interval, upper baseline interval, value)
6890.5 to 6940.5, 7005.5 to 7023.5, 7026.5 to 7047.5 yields 0.06 mag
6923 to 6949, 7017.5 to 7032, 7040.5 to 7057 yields 0.06 mag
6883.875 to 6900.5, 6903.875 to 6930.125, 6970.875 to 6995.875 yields -0.05 mag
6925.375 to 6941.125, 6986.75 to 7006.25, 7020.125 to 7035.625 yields 0.02 mag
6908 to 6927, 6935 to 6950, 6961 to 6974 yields -0.04 mag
